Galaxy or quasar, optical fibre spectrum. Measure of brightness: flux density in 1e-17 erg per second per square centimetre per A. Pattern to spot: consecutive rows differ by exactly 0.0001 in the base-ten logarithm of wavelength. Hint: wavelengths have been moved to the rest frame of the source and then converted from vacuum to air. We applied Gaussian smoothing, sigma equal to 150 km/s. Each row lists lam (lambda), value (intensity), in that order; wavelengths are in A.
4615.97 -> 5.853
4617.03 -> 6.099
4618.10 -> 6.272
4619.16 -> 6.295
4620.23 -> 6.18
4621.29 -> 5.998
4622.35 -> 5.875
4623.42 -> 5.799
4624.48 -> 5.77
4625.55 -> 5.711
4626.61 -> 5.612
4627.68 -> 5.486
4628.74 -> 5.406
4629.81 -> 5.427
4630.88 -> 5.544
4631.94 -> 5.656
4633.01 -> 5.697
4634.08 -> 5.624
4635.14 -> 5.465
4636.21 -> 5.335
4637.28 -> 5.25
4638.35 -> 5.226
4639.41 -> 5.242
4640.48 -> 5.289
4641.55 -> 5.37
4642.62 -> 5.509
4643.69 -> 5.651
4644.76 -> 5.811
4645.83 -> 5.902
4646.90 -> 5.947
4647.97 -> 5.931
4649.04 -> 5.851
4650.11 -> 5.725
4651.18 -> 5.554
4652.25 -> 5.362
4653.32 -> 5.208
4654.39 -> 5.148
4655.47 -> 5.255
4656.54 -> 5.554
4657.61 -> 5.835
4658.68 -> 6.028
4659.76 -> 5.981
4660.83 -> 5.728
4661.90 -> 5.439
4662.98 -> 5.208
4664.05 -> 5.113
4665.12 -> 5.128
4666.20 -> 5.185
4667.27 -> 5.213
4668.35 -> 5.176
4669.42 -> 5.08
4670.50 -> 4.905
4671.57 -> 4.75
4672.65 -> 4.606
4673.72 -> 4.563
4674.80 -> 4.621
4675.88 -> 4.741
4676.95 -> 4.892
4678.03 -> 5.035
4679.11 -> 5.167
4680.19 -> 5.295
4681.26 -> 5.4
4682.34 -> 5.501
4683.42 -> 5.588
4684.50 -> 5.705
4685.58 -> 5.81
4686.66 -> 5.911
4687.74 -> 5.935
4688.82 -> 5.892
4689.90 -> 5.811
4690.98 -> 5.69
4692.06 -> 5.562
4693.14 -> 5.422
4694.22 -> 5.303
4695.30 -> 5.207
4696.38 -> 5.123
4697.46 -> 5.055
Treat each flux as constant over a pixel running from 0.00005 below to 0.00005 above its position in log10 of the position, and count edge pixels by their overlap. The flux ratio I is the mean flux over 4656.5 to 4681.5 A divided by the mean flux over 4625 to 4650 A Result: 0.93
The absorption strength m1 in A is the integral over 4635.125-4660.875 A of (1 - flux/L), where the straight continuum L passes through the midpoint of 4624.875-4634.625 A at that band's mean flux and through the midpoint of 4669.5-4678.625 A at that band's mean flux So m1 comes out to -1.6 A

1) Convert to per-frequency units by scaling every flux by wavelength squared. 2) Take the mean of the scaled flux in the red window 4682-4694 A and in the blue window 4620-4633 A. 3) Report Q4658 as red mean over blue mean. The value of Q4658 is 1.0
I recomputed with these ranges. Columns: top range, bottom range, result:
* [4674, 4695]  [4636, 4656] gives 0.98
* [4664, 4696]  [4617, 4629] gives 0.90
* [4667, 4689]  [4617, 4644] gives 0.93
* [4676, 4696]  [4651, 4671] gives 1.02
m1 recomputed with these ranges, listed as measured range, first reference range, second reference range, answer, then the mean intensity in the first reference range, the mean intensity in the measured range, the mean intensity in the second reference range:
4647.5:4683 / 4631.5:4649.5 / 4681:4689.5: 2.36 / 5.57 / 5.28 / 5.72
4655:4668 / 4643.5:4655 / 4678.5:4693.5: 0.38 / 5.64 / 5.47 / 5.62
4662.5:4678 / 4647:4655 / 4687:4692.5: 1.99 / 5.56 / 4.95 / 5.79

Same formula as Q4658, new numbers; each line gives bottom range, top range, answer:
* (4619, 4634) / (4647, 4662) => 1.00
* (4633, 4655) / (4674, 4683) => 0.93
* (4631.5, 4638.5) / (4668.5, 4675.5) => 0.89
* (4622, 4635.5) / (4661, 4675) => 0.91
